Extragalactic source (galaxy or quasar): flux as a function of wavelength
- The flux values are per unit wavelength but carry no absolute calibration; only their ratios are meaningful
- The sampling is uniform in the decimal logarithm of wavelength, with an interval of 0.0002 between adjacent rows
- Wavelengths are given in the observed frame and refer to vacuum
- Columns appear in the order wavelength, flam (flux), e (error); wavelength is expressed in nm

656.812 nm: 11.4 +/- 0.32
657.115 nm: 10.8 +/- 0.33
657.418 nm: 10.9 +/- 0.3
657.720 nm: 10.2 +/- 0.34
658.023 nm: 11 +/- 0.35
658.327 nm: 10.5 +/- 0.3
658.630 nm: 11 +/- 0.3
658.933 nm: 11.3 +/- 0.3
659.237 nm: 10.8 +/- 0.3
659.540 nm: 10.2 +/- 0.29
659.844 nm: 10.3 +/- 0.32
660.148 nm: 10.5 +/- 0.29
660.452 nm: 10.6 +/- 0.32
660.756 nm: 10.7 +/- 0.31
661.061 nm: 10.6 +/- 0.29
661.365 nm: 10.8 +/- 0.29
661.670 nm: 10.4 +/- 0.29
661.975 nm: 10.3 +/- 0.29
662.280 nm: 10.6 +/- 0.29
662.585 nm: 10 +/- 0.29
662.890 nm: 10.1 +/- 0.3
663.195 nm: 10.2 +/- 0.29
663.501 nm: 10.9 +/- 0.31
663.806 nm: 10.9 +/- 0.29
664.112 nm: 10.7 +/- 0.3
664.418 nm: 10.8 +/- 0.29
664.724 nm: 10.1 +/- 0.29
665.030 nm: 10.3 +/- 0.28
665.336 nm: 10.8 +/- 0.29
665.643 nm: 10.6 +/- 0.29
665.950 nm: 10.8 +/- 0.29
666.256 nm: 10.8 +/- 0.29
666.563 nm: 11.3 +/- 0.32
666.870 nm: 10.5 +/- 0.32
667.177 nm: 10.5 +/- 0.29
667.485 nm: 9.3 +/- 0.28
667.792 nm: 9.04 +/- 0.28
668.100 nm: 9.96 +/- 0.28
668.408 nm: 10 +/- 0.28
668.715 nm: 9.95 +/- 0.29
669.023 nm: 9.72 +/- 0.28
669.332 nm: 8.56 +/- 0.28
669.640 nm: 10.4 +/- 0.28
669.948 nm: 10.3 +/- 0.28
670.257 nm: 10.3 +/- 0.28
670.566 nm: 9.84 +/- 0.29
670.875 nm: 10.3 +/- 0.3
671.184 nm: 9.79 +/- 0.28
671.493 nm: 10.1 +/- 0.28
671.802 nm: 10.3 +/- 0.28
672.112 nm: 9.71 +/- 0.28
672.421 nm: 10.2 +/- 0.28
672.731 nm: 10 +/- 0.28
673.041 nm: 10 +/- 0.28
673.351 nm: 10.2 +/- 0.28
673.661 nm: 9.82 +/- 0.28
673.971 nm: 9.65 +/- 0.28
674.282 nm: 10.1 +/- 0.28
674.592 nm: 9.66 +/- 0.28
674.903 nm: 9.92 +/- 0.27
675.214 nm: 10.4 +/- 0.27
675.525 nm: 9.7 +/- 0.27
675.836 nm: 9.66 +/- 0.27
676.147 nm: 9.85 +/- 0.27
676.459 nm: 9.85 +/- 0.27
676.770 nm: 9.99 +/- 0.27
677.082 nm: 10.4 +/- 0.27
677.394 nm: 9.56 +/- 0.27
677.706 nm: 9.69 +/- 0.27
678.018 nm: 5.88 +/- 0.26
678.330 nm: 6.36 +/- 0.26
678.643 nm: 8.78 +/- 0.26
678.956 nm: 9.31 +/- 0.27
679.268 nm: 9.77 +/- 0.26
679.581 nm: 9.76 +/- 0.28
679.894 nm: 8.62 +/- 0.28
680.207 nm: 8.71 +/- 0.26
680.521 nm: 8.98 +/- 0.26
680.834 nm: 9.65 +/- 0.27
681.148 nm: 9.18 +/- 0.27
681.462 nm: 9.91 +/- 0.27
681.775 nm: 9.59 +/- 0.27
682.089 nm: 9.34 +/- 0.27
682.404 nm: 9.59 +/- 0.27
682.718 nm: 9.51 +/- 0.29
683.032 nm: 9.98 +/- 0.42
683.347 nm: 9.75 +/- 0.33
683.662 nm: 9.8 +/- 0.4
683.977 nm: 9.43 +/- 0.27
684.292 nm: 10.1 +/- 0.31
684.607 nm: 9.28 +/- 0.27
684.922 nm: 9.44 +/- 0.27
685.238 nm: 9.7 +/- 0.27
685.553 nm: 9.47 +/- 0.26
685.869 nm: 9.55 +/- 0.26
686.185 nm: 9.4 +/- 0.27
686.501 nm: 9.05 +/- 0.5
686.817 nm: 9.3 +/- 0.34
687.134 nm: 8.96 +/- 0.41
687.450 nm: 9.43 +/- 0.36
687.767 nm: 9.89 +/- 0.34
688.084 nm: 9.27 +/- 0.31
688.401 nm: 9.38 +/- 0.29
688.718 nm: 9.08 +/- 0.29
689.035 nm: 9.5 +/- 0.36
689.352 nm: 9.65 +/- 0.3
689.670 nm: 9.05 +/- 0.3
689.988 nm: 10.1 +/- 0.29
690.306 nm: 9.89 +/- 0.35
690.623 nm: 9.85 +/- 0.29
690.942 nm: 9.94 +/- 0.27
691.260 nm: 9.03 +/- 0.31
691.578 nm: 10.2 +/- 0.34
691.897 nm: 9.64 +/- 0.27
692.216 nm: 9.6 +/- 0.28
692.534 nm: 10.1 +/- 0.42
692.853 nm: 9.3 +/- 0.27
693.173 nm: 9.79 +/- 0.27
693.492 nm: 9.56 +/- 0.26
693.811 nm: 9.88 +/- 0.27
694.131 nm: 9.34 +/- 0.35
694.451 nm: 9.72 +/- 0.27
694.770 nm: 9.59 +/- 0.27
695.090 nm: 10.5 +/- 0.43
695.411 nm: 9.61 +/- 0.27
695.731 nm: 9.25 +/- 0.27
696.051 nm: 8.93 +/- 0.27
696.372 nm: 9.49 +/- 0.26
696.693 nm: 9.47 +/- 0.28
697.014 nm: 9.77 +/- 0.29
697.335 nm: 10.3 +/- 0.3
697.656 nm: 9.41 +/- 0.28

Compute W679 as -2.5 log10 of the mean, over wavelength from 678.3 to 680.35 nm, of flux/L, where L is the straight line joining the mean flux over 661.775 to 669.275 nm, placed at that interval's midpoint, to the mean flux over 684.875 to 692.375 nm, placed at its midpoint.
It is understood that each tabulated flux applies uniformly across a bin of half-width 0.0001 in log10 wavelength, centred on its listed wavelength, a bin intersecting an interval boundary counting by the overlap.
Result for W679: 0.11 mag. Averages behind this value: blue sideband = 10.3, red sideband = 9.52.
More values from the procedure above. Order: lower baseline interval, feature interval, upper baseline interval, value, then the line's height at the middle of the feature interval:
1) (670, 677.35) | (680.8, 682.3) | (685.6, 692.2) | 0.02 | 9.74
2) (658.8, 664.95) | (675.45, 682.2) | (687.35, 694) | 0.09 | 10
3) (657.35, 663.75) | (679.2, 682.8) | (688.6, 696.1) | 0.07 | 9.97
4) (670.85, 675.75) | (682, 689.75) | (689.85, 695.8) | 0.04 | 9.82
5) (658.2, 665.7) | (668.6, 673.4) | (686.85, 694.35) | 0.03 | 10.3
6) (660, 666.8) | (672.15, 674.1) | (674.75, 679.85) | -0.03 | 9.68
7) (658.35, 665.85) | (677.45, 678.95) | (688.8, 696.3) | 0.26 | 10.1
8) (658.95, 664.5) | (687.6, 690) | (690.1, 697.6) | 0.04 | 9.82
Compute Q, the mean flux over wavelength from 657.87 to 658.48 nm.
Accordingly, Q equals 10.7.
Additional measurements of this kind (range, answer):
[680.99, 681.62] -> 9.55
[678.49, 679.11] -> 9.04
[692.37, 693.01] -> 9.71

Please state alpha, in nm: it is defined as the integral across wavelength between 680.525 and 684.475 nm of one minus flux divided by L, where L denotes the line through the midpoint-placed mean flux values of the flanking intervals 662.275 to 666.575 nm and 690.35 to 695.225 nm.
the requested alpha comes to 0.16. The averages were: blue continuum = 10.6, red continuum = 9.74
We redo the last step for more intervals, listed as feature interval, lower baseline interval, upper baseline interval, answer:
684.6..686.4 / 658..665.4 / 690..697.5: 0.08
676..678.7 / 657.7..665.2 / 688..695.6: 0.31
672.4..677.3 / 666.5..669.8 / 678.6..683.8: -0.15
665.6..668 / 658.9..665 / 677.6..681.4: -0.07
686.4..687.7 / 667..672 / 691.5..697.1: 0.06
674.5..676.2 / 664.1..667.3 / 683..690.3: 0.04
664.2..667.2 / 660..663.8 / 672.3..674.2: -0.10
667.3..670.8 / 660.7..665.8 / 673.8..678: 0.13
